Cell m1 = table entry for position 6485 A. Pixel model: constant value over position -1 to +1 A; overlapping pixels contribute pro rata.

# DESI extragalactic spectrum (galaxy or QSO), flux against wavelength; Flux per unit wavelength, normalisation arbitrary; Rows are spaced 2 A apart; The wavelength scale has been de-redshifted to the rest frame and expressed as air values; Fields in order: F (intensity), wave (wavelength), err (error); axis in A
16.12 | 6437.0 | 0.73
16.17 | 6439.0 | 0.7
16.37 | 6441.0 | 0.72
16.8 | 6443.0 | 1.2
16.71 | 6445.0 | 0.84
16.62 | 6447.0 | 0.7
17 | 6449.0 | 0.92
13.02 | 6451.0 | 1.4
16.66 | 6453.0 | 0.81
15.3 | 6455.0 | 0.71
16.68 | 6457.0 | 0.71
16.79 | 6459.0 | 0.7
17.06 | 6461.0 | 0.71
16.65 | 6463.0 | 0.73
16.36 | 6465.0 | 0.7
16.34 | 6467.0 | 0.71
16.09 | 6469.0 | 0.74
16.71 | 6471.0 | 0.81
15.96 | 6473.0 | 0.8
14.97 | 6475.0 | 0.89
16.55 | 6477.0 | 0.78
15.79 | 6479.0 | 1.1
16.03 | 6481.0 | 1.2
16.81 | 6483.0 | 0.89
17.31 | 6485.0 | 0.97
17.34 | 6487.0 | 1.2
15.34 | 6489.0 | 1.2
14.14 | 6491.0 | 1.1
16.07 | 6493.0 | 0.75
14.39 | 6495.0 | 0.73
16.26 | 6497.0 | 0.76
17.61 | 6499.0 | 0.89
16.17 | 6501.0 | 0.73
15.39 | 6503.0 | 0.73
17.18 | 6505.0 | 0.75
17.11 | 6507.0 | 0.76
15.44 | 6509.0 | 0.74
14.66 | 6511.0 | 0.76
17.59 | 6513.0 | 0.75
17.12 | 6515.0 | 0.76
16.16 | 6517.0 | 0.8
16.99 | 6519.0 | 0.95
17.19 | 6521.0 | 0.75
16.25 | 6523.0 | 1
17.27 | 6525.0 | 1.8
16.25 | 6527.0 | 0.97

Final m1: 17.31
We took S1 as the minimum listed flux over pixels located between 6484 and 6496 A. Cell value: 14.14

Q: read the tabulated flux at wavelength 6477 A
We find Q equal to 16.55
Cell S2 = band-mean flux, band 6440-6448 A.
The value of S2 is 16.6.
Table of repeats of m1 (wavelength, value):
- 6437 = 16.12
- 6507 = 17.11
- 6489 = 15.34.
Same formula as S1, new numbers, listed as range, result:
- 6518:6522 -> 16.99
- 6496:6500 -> 16.26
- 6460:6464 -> 16.65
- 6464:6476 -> 14.97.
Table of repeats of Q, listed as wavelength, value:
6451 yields 13.02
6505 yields 17.18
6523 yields 16.25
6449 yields 17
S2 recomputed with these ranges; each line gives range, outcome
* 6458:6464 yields 16.8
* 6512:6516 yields 17.4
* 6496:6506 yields 16.5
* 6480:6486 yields 16.7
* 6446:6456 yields 15.7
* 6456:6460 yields 16.7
